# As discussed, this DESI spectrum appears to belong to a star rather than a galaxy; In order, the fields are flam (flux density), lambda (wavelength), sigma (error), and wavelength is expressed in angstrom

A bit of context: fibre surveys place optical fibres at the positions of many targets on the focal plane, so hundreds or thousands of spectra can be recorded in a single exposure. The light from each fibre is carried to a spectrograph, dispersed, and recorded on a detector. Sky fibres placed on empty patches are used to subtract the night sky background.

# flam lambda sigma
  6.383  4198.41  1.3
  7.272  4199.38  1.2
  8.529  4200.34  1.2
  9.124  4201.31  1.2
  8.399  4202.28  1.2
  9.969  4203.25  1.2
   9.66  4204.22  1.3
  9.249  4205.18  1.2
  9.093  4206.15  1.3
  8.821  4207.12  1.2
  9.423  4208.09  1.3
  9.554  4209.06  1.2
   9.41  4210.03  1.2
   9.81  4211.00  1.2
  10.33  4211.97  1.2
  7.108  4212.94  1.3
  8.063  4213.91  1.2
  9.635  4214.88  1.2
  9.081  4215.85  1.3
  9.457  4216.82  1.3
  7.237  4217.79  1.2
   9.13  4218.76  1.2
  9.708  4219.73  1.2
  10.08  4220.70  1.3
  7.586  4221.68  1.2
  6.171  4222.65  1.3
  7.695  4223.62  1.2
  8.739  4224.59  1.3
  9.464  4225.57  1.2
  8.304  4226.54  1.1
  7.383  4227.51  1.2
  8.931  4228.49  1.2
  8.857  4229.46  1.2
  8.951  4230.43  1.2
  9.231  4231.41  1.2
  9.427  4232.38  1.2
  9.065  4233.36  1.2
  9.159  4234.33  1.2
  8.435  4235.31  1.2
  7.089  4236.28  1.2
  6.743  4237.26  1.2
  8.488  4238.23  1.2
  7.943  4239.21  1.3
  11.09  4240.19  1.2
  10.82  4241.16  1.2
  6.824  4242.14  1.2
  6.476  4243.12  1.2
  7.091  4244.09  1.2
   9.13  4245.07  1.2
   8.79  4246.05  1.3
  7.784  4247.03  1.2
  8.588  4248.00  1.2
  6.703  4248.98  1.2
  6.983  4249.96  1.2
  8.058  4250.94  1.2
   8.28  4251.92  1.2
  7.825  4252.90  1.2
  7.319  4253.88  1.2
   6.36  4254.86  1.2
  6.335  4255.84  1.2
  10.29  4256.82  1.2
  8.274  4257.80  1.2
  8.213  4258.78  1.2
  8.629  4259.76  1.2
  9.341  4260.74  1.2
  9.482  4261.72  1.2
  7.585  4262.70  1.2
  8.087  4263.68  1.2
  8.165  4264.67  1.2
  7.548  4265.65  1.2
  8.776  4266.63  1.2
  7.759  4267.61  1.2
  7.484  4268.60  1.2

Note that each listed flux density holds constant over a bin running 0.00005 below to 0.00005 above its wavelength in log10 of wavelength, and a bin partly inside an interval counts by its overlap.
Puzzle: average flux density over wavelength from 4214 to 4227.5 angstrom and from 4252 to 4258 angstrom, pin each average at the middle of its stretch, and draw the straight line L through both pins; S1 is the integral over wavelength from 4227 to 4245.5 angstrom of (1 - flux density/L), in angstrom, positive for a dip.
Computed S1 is -0.6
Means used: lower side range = 8.58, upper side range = 7.74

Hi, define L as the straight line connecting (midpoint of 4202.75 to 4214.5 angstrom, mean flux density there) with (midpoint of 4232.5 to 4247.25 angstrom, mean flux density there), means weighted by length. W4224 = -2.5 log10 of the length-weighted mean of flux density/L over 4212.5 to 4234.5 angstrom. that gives 0.02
